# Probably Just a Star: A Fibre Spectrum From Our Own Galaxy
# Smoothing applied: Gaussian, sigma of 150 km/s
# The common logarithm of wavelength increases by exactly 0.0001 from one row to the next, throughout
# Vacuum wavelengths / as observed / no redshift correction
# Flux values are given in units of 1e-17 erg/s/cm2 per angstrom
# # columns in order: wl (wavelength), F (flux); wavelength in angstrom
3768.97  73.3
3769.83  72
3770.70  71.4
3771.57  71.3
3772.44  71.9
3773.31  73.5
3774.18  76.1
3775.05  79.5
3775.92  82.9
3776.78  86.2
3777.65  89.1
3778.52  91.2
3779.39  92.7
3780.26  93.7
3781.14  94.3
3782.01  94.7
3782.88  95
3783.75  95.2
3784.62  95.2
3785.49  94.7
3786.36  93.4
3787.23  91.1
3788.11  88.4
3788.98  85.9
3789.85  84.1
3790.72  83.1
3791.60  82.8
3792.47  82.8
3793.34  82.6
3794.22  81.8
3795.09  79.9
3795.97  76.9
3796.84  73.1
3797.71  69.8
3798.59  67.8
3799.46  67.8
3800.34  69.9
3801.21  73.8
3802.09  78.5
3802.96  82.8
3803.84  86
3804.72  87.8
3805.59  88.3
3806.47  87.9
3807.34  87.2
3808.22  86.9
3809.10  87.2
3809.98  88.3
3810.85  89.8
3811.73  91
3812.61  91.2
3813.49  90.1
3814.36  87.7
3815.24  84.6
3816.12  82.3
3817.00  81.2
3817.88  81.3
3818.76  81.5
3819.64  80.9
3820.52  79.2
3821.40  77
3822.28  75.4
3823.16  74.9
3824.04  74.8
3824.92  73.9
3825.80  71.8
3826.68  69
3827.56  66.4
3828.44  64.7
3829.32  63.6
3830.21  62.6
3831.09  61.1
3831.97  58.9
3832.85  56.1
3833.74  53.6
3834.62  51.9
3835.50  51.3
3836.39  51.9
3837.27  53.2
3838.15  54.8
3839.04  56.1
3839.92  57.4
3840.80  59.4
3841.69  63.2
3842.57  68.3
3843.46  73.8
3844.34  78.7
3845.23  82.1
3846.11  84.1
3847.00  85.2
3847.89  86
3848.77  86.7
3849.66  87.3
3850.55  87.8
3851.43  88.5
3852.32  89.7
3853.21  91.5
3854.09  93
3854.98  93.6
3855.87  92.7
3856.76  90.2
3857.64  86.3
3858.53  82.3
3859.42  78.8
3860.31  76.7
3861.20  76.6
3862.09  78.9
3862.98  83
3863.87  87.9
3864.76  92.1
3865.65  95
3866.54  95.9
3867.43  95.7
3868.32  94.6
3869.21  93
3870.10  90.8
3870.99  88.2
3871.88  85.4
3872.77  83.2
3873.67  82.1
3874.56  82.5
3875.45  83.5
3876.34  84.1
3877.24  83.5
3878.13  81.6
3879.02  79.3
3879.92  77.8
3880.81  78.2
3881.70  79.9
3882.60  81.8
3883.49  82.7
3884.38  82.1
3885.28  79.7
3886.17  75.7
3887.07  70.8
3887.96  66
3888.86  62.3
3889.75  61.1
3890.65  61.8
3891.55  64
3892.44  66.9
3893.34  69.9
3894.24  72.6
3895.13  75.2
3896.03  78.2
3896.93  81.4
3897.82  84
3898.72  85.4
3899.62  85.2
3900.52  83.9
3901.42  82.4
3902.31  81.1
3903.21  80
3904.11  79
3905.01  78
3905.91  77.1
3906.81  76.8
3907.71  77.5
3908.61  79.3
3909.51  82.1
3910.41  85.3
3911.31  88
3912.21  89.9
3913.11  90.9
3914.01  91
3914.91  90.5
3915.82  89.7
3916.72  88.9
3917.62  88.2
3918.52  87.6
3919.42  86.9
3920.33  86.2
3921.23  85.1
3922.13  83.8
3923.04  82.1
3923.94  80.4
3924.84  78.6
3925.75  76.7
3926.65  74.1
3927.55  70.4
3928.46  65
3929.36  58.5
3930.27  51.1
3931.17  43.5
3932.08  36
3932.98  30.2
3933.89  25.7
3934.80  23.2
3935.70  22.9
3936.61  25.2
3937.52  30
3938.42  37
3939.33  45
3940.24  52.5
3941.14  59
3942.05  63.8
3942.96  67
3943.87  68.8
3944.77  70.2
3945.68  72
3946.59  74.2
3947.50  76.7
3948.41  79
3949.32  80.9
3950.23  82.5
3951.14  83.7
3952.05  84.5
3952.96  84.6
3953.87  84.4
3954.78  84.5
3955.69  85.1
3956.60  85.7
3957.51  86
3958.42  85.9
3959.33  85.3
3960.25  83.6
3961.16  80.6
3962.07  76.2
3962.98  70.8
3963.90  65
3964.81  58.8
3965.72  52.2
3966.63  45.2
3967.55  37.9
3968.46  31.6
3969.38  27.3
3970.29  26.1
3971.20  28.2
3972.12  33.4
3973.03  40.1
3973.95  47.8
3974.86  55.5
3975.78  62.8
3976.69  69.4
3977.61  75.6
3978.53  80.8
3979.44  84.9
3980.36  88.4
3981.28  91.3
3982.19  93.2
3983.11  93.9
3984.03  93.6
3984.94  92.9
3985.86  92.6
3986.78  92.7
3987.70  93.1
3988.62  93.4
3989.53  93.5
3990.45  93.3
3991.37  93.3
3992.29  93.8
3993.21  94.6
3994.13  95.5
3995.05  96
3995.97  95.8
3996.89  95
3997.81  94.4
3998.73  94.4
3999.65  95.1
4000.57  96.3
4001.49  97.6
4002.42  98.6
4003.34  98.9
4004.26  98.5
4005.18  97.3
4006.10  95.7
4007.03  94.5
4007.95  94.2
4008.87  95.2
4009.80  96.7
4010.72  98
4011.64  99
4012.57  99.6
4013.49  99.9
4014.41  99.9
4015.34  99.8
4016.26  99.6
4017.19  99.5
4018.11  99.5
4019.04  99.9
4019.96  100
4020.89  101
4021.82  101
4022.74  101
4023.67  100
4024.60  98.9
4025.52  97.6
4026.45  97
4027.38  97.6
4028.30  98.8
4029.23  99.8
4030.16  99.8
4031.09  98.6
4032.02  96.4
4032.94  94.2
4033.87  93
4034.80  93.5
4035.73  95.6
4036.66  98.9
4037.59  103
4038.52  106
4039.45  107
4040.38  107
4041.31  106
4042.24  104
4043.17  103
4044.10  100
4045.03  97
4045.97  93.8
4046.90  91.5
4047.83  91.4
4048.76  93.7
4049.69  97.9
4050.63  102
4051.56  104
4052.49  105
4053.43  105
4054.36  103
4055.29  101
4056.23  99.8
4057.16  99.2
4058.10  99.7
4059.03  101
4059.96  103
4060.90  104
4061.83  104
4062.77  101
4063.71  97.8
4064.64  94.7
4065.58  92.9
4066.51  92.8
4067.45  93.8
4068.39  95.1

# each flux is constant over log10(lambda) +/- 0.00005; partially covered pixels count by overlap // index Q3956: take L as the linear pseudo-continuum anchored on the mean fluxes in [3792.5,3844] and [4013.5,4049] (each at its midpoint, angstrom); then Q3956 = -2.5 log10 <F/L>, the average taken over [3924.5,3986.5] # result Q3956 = 0.37 mag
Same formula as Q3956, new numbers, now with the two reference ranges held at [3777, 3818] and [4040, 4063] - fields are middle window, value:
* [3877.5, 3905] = 0.19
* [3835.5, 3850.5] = 0.24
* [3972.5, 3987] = 0.23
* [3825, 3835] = 0.37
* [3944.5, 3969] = 0.28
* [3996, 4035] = 0.01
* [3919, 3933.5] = 0.34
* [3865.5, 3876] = 0.01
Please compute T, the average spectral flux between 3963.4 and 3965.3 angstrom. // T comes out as 61.8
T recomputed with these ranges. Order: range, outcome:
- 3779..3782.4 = 93.6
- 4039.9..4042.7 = 106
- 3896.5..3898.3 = 83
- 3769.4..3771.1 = 71.8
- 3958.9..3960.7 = 84.1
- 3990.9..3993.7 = 93.8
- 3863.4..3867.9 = 93.3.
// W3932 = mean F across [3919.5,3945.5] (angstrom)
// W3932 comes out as 57.4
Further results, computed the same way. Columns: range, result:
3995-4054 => 98.6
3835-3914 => 79.6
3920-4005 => 72.1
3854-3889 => 83.8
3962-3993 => 69.8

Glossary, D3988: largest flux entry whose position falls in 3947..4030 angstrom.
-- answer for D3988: 101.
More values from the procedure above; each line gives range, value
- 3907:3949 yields 91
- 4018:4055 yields 107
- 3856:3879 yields 95.9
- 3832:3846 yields 82.1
